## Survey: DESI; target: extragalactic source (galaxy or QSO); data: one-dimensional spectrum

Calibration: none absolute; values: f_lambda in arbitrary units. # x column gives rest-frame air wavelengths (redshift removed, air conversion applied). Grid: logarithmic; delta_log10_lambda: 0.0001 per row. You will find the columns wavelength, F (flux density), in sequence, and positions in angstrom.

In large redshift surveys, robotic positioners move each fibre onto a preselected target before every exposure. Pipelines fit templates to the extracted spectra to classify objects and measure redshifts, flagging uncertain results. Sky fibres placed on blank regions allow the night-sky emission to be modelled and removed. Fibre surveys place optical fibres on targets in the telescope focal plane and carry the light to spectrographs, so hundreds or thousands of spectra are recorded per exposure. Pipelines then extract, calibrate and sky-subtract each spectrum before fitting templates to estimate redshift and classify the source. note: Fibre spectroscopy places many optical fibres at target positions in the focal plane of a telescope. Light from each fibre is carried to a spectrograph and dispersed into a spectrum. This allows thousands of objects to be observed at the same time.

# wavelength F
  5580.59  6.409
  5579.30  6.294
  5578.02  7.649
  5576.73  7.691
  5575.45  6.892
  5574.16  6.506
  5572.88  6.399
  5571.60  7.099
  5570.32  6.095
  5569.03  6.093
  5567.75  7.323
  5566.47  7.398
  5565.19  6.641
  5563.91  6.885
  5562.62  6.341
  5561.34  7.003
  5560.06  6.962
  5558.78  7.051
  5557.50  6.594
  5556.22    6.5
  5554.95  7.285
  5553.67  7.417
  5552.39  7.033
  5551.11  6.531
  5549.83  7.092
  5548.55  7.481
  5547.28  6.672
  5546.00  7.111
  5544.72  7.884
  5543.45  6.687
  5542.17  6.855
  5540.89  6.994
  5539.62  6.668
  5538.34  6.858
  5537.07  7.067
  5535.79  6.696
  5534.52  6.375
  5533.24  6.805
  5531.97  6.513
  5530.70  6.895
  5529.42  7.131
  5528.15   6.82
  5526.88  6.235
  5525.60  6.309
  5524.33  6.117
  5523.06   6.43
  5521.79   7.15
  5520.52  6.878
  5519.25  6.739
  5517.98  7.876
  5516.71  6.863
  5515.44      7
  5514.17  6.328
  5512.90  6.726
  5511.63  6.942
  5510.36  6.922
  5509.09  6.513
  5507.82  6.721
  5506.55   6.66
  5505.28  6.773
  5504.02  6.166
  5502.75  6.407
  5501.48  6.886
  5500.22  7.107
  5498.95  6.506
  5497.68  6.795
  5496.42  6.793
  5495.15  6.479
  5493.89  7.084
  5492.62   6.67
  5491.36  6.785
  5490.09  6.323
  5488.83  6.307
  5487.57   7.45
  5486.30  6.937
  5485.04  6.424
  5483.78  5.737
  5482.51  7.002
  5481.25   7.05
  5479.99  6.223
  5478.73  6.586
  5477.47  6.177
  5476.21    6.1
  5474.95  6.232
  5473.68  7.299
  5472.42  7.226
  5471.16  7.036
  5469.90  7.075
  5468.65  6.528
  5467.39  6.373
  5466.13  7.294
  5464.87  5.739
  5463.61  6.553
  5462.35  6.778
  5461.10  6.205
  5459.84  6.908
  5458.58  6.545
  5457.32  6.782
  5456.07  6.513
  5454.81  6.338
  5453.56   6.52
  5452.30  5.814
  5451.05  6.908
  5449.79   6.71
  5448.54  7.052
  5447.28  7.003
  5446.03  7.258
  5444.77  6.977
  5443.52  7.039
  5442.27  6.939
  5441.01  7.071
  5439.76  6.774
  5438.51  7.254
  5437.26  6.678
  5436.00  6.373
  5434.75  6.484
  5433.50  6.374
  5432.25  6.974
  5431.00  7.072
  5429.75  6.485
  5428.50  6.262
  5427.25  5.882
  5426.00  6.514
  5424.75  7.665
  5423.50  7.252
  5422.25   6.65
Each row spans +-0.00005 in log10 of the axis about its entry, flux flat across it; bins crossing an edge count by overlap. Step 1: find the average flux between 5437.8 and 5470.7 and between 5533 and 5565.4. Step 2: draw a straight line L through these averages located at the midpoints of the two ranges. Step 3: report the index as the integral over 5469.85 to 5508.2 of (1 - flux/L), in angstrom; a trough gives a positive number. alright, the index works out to 0.7 angstrom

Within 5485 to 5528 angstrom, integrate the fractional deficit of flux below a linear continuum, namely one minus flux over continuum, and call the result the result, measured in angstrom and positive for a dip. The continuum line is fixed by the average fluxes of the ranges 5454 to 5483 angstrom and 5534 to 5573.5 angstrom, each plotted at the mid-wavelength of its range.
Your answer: 0.1 angstrom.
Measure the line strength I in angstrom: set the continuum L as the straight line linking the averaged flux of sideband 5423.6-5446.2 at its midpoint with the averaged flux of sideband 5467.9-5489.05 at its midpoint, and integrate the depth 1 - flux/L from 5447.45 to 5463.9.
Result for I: 0.3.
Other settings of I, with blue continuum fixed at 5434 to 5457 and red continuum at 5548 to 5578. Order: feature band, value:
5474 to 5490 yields 0.6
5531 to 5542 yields 0.2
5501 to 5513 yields 0.3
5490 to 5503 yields 0.2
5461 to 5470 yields 0.3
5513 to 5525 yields 0.1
